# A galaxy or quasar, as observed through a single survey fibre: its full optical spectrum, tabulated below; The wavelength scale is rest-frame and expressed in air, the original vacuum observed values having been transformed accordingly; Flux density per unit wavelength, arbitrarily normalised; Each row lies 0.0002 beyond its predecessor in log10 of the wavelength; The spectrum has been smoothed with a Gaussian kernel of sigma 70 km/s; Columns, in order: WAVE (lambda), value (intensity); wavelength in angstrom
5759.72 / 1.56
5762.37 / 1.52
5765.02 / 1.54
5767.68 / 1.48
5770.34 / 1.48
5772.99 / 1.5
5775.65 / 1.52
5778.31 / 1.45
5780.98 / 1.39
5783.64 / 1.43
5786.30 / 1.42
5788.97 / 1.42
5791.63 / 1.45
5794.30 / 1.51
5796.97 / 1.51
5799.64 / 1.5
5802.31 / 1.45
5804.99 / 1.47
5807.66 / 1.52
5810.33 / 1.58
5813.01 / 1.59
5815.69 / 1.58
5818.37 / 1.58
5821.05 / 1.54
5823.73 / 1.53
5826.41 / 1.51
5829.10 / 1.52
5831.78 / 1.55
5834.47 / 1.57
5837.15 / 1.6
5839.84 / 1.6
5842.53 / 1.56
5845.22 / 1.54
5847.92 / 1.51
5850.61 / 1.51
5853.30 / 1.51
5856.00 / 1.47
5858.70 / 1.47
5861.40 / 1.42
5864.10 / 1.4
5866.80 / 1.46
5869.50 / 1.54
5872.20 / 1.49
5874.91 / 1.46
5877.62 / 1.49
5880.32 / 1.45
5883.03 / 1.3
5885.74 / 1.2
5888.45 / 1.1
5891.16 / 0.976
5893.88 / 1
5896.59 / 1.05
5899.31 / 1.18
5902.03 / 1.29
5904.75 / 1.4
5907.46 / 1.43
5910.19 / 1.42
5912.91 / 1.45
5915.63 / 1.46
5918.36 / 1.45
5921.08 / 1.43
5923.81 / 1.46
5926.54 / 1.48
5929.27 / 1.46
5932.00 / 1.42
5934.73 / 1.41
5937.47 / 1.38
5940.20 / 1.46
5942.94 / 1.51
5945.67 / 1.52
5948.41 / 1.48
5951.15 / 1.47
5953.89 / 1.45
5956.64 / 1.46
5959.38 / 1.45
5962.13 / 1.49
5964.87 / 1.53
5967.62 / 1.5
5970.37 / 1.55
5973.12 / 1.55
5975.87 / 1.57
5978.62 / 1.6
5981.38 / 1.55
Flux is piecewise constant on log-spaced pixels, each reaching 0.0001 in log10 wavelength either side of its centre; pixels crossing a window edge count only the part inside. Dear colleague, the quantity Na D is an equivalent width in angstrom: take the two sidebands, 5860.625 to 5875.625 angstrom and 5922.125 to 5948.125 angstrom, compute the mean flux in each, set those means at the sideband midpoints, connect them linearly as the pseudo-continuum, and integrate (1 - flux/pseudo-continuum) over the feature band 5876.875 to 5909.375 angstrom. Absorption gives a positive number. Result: 4.98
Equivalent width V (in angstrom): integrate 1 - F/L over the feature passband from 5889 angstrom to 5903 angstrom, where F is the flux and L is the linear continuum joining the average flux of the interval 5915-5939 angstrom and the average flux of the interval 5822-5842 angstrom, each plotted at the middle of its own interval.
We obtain 3.6 angstrom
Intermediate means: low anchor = 1.55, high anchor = 1.44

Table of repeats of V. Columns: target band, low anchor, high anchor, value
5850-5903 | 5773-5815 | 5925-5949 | 4.78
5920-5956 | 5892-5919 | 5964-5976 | -0.92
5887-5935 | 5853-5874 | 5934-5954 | 4.60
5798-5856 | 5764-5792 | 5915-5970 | -2.97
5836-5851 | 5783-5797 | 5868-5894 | -2.00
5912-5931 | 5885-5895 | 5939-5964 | -2.70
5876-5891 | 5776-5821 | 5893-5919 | 0.76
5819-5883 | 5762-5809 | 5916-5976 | -1.32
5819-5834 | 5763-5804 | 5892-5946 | -0.98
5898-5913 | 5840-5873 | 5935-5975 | 1.35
